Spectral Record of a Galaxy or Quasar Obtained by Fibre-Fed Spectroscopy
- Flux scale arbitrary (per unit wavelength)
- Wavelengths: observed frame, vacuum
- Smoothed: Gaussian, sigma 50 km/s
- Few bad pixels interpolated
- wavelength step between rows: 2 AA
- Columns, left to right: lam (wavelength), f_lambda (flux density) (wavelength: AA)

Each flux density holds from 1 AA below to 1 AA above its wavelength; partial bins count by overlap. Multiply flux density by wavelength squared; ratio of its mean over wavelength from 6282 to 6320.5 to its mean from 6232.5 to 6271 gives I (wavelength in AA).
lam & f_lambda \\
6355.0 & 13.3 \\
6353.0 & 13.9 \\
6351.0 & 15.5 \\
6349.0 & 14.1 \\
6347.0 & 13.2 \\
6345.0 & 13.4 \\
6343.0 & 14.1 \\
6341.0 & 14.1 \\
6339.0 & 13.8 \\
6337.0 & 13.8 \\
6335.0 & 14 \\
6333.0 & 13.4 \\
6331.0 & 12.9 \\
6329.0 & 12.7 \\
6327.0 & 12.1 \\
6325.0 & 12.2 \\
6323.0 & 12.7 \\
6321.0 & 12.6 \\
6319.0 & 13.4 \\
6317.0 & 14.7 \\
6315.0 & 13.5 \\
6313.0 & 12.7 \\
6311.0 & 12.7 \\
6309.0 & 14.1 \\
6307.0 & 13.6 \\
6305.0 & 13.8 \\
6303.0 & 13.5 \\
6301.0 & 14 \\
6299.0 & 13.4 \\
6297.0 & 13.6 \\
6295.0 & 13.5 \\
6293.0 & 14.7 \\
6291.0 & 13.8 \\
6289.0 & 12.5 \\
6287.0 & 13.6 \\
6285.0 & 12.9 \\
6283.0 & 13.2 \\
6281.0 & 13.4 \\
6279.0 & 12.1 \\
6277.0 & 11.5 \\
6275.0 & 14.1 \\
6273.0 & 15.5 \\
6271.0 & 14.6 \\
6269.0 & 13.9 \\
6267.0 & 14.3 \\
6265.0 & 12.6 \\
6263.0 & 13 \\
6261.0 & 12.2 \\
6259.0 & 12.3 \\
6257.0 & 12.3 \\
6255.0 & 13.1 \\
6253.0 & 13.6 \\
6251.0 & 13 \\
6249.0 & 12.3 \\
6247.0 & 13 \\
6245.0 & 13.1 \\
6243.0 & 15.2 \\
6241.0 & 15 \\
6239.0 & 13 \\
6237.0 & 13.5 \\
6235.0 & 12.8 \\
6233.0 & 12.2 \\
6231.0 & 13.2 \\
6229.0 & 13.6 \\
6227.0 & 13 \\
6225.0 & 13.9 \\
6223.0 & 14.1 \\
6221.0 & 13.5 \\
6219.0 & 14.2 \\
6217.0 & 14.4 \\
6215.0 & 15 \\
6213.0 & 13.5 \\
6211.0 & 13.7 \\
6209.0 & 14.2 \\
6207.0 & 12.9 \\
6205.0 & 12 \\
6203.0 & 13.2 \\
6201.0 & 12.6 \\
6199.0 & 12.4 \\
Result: 1.0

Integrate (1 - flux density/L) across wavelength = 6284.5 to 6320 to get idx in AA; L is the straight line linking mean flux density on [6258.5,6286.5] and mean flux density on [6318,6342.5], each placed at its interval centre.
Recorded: -0.9 AA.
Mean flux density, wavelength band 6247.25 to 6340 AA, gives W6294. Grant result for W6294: 13.3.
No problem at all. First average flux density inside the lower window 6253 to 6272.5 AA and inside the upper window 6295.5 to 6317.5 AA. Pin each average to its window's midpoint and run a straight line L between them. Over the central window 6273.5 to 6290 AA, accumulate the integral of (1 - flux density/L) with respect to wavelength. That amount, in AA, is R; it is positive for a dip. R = 0.5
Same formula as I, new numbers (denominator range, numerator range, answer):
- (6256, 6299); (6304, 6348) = 1.02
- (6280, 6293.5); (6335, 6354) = 1.06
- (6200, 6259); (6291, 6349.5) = 1.03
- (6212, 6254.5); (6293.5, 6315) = 1.02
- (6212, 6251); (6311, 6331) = 0.98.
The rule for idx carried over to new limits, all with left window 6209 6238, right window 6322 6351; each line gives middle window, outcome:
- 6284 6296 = 0.0 AA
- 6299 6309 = -0.2 AA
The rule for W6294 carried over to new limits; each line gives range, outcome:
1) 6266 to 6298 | 13.6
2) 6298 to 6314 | 13.5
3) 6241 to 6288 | 13.3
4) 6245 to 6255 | 13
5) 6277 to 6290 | 12.8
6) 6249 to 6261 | 12.8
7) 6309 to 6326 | 13.1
